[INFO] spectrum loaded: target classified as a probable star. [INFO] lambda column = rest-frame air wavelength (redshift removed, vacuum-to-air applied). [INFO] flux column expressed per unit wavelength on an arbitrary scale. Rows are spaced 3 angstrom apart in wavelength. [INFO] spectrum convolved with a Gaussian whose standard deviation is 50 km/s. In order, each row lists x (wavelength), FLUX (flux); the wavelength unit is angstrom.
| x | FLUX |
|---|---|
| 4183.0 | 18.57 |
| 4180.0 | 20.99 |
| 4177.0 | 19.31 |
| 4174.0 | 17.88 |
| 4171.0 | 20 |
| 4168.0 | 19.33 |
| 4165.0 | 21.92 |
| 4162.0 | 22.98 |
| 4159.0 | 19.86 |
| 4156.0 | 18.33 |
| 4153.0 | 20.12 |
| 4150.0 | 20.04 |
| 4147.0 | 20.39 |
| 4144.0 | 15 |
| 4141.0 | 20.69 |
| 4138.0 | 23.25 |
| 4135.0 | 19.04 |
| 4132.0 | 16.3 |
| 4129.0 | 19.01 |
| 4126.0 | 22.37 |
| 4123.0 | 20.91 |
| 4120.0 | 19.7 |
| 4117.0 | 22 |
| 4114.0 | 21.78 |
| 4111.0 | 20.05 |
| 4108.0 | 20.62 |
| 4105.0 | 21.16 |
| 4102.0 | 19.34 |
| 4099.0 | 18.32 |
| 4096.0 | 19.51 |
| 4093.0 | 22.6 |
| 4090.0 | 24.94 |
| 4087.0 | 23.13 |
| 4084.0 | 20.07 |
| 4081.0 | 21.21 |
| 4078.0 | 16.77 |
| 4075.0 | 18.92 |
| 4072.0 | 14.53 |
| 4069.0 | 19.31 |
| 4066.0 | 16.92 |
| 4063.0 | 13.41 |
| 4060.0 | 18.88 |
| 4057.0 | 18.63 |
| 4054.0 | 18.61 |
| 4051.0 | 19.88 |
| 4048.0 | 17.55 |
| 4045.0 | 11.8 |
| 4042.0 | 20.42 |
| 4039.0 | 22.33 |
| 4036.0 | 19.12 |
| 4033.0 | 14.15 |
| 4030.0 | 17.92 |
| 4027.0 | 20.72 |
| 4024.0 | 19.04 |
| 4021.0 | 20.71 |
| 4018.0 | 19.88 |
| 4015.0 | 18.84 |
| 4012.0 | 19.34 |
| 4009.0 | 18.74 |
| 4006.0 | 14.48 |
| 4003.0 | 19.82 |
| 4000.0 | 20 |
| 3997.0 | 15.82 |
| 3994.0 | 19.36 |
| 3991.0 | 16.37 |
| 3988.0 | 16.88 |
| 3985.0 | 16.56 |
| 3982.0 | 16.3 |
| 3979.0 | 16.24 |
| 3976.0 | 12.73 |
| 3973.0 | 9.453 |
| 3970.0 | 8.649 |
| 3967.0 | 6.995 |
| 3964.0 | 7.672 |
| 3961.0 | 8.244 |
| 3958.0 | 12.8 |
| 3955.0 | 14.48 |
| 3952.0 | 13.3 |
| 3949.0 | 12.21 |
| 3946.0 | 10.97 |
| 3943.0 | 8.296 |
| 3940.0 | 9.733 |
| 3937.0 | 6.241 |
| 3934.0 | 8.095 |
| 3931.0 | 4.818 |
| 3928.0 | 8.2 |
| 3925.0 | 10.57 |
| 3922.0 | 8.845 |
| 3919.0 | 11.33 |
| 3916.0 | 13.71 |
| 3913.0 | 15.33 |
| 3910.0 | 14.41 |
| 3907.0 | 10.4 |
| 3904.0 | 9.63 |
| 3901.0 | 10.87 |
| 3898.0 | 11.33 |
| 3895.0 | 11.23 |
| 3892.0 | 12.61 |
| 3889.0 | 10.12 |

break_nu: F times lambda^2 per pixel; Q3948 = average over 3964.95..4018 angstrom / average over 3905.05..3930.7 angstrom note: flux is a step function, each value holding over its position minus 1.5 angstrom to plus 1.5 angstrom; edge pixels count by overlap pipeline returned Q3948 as 1.5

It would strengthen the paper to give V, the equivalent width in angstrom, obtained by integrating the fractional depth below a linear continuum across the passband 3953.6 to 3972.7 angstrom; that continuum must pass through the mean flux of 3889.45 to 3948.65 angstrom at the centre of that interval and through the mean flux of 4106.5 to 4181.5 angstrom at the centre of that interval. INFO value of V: 3.86 angstrom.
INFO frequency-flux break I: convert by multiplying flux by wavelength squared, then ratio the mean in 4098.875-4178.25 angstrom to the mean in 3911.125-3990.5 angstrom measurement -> 1.96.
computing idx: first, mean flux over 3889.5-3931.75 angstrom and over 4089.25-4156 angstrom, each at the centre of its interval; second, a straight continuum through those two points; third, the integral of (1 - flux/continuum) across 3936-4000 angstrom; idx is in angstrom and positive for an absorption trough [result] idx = 5.1 angstrom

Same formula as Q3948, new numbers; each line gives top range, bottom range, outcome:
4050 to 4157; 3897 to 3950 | 2.10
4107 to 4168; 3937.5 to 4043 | 1.42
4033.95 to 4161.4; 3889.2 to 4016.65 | 1.65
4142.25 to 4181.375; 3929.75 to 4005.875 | 1.72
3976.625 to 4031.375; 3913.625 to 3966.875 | 1.87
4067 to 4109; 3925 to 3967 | 2.24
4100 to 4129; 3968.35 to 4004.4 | 1.41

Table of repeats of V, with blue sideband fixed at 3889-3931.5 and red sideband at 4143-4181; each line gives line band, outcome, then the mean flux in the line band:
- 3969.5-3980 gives 1.15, 11.9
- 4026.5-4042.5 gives -3.72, 18.9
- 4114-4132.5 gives -2.00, 20.4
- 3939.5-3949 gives 1.70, 10.1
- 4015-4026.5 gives -3.82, 19.8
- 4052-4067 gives -1.10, 17.4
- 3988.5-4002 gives -3.74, 17.9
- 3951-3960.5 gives -0.27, 13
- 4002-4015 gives -3.29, 18.1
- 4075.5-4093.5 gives -4.38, 21.2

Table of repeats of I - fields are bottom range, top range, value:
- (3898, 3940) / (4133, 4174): 2.20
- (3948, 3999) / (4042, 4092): 1.46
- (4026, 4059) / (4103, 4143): 1.16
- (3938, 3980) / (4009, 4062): 1.81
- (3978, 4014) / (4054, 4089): 1.09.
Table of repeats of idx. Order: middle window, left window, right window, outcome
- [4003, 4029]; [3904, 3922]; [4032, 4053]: -3.3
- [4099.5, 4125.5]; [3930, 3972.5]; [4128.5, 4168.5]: -4.0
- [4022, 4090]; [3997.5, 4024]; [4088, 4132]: 4.2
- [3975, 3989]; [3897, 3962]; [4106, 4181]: -3.1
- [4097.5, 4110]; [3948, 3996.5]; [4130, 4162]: -1.4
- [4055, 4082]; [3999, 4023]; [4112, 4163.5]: 2.6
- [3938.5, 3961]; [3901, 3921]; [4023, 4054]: 4.2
